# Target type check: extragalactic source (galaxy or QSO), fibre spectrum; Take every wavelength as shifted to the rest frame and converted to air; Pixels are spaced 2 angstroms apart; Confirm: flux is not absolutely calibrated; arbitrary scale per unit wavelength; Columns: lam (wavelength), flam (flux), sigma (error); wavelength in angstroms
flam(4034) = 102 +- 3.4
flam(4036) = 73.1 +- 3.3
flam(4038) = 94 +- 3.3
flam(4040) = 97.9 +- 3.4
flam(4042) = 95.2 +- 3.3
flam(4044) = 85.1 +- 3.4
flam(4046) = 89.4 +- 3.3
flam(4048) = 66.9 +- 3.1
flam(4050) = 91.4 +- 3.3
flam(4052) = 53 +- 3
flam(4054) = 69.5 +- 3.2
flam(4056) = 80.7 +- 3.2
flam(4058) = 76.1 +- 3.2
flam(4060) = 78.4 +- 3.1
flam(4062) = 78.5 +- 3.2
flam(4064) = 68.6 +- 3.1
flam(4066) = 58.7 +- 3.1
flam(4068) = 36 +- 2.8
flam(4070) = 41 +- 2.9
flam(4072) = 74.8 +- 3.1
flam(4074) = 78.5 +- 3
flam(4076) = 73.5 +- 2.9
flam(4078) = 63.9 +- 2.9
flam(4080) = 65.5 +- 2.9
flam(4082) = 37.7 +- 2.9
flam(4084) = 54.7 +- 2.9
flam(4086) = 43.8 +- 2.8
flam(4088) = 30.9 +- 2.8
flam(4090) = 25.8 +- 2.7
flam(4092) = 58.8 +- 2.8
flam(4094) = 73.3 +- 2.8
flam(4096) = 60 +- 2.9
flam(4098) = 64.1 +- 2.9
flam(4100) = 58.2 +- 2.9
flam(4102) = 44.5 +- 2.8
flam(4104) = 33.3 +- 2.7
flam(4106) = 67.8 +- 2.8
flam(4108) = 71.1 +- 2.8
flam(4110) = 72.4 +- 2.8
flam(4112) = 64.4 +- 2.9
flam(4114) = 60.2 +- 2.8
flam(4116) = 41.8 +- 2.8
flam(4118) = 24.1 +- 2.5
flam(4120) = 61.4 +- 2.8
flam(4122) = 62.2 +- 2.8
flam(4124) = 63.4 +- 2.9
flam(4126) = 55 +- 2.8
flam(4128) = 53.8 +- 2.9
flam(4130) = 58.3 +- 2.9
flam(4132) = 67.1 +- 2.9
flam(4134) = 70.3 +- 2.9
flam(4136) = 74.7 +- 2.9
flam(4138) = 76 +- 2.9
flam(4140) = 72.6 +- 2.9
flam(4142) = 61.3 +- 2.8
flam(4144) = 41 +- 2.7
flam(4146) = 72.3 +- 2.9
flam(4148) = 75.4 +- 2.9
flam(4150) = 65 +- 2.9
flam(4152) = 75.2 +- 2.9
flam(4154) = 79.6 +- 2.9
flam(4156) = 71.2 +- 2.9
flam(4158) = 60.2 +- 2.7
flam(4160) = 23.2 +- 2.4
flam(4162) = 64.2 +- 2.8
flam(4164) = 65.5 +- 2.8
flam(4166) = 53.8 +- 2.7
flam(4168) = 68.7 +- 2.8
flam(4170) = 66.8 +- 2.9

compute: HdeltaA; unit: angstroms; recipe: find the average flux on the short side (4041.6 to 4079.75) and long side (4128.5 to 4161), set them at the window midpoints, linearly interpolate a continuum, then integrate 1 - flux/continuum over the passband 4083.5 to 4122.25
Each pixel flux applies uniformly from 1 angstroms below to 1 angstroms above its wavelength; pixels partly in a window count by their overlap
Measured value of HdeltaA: 8.3 angstroms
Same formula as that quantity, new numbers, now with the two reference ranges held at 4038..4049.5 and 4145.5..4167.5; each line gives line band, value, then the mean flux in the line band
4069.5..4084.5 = 3.5 angstroms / 62.1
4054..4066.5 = 1.6 angstroms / 73.8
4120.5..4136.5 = 1.6 angstroms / 62.7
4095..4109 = 3.4 angstroms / 57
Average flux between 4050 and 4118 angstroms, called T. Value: 59.3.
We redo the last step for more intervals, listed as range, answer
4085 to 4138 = 56.6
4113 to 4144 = 59.5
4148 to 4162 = 63.5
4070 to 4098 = 56.7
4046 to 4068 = 71.3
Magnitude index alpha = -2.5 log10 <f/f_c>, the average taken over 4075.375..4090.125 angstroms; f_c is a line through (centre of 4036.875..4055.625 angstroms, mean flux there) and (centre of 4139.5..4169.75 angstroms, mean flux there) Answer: 0.45 mag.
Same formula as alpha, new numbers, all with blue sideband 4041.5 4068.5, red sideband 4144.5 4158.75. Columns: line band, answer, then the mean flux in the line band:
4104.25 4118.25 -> 0.23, 57.9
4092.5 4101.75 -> 0.17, 62.1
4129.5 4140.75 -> 0.01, 70.3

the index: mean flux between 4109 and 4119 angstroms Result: 52.6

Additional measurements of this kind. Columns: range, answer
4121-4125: 62.8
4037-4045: 93.1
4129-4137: 67.6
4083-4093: 42.8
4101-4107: 48.5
